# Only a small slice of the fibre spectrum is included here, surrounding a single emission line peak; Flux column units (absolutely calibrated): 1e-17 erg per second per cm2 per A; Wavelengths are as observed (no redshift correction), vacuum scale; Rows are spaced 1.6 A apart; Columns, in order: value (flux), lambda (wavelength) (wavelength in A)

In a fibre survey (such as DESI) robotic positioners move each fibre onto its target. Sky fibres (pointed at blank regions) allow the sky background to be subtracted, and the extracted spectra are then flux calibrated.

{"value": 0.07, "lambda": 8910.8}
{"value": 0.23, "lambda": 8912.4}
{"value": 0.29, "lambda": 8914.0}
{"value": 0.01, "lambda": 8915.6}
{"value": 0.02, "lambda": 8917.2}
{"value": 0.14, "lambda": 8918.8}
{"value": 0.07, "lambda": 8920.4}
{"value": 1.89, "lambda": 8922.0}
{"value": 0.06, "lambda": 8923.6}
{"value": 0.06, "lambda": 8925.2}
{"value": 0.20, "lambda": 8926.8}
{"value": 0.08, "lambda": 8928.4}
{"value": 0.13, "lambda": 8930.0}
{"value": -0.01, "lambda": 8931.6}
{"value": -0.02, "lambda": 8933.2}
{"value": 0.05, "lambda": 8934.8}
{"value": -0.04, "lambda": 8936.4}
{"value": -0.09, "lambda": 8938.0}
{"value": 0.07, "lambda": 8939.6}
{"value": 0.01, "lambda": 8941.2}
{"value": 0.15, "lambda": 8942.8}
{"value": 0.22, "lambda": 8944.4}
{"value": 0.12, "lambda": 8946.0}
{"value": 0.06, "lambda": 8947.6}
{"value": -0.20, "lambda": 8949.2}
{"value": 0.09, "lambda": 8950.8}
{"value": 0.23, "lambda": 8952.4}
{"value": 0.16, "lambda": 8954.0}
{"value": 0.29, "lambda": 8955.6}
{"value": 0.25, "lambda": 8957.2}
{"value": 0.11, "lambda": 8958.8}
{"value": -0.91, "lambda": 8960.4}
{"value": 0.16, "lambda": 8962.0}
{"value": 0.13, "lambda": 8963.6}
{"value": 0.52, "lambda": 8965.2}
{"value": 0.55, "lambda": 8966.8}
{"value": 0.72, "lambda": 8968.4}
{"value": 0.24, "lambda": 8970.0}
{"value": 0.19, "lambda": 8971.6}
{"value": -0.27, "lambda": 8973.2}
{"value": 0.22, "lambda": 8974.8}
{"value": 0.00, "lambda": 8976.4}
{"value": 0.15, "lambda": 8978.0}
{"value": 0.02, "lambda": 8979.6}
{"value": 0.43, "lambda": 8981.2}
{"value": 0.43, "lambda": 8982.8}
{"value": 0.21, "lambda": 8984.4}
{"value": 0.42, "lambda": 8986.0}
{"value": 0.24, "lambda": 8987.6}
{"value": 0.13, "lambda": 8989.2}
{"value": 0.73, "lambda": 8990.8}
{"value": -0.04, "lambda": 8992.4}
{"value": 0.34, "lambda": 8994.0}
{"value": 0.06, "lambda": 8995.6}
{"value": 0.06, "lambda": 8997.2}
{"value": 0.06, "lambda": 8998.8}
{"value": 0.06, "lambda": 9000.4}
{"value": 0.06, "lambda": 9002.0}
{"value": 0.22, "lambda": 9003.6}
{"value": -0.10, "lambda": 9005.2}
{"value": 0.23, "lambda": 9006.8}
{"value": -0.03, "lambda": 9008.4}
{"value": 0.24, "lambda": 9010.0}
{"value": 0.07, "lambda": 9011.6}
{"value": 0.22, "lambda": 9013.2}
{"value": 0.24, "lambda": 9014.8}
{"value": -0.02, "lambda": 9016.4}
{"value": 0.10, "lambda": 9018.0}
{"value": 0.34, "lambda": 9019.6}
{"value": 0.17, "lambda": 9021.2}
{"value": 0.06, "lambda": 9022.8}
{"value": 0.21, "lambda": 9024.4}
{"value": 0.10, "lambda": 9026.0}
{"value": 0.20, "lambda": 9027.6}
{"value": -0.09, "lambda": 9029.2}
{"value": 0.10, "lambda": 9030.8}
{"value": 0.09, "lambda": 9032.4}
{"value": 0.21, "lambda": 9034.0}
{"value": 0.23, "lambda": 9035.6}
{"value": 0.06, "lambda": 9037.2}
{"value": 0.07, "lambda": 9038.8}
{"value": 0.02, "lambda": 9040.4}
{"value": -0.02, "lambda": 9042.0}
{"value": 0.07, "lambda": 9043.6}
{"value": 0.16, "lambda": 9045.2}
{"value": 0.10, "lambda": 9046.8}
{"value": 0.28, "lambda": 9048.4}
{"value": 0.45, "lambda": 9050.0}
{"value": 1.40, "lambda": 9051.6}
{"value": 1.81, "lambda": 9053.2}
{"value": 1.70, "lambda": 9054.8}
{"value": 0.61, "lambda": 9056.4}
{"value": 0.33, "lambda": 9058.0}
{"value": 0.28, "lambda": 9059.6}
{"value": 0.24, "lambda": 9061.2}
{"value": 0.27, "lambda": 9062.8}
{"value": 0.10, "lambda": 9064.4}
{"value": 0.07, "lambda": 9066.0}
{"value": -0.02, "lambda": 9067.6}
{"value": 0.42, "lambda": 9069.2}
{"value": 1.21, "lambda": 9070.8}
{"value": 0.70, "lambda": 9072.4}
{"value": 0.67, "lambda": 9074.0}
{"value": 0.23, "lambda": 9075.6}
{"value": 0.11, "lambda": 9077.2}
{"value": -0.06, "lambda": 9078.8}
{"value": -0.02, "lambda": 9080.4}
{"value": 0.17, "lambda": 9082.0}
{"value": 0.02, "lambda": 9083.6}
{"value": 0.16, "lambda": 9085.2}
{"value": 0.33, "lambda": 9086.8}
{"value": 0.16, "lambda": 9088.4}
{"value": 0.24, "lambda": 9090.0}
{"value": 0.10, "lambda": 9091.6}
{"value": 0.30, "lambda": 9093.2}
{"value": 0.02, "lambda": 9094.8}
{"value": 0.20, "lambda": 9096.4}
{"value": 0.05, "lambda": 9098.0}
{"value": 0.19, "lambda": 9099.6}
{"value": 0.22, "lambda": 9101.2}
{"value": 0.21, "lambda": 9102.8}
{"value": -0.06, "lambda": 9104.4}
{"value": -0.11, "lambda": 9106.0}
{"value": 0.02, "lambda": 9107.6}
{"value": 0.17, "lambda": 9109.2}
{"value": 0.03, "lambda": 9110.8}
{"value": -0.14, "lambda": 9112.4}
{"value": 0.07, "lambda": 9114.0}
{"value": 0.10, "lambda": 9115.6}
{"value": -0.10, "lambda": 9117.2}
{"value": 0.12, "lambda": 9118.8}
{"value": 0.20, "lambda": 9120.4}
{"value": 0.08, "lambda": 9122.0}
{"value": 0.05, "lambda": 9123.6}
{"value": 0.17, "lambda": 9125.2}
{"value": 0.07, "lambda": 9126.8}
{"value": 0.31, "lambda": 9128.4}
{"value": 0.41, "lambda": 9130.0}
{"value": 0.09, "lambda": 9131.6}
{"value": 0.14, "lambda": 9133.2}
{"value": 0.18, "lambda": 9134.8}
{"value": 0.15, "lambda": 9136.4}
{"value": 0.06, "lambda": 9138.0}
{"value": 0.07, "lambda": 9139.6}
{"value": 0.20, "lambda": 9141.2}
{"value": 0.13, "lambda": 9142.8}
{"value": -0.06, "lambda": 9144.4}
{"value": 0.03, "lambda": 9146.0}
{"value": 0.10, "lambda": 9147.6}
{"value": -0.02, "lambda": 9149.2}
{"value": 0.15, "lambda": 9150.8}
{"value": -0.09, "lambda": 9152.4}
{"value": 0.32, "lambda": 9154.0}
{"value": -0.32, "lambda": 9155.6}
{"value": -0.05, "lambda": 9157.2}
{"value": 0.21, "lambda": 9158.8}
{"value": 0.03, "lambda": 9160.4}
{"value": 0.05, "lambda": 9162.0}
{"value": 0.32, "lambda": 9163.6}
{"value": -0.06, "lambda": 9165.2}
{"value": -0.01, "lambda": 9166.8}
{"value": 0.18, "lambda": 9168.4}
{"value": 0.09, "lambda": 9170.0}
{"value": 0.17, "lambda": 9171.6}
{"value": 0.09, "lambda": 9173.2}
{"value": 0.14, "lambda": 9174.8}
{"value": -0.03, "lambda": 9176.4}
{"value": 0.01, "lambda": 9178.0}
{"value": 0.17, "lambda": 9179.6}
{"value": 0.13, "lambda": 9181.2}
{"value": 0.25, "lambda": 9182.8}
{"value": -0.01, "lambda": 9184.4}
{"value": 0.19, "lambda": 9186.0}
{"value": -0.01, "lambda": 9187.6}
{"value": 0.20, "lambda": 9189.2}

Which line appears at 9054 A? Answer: [O III]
